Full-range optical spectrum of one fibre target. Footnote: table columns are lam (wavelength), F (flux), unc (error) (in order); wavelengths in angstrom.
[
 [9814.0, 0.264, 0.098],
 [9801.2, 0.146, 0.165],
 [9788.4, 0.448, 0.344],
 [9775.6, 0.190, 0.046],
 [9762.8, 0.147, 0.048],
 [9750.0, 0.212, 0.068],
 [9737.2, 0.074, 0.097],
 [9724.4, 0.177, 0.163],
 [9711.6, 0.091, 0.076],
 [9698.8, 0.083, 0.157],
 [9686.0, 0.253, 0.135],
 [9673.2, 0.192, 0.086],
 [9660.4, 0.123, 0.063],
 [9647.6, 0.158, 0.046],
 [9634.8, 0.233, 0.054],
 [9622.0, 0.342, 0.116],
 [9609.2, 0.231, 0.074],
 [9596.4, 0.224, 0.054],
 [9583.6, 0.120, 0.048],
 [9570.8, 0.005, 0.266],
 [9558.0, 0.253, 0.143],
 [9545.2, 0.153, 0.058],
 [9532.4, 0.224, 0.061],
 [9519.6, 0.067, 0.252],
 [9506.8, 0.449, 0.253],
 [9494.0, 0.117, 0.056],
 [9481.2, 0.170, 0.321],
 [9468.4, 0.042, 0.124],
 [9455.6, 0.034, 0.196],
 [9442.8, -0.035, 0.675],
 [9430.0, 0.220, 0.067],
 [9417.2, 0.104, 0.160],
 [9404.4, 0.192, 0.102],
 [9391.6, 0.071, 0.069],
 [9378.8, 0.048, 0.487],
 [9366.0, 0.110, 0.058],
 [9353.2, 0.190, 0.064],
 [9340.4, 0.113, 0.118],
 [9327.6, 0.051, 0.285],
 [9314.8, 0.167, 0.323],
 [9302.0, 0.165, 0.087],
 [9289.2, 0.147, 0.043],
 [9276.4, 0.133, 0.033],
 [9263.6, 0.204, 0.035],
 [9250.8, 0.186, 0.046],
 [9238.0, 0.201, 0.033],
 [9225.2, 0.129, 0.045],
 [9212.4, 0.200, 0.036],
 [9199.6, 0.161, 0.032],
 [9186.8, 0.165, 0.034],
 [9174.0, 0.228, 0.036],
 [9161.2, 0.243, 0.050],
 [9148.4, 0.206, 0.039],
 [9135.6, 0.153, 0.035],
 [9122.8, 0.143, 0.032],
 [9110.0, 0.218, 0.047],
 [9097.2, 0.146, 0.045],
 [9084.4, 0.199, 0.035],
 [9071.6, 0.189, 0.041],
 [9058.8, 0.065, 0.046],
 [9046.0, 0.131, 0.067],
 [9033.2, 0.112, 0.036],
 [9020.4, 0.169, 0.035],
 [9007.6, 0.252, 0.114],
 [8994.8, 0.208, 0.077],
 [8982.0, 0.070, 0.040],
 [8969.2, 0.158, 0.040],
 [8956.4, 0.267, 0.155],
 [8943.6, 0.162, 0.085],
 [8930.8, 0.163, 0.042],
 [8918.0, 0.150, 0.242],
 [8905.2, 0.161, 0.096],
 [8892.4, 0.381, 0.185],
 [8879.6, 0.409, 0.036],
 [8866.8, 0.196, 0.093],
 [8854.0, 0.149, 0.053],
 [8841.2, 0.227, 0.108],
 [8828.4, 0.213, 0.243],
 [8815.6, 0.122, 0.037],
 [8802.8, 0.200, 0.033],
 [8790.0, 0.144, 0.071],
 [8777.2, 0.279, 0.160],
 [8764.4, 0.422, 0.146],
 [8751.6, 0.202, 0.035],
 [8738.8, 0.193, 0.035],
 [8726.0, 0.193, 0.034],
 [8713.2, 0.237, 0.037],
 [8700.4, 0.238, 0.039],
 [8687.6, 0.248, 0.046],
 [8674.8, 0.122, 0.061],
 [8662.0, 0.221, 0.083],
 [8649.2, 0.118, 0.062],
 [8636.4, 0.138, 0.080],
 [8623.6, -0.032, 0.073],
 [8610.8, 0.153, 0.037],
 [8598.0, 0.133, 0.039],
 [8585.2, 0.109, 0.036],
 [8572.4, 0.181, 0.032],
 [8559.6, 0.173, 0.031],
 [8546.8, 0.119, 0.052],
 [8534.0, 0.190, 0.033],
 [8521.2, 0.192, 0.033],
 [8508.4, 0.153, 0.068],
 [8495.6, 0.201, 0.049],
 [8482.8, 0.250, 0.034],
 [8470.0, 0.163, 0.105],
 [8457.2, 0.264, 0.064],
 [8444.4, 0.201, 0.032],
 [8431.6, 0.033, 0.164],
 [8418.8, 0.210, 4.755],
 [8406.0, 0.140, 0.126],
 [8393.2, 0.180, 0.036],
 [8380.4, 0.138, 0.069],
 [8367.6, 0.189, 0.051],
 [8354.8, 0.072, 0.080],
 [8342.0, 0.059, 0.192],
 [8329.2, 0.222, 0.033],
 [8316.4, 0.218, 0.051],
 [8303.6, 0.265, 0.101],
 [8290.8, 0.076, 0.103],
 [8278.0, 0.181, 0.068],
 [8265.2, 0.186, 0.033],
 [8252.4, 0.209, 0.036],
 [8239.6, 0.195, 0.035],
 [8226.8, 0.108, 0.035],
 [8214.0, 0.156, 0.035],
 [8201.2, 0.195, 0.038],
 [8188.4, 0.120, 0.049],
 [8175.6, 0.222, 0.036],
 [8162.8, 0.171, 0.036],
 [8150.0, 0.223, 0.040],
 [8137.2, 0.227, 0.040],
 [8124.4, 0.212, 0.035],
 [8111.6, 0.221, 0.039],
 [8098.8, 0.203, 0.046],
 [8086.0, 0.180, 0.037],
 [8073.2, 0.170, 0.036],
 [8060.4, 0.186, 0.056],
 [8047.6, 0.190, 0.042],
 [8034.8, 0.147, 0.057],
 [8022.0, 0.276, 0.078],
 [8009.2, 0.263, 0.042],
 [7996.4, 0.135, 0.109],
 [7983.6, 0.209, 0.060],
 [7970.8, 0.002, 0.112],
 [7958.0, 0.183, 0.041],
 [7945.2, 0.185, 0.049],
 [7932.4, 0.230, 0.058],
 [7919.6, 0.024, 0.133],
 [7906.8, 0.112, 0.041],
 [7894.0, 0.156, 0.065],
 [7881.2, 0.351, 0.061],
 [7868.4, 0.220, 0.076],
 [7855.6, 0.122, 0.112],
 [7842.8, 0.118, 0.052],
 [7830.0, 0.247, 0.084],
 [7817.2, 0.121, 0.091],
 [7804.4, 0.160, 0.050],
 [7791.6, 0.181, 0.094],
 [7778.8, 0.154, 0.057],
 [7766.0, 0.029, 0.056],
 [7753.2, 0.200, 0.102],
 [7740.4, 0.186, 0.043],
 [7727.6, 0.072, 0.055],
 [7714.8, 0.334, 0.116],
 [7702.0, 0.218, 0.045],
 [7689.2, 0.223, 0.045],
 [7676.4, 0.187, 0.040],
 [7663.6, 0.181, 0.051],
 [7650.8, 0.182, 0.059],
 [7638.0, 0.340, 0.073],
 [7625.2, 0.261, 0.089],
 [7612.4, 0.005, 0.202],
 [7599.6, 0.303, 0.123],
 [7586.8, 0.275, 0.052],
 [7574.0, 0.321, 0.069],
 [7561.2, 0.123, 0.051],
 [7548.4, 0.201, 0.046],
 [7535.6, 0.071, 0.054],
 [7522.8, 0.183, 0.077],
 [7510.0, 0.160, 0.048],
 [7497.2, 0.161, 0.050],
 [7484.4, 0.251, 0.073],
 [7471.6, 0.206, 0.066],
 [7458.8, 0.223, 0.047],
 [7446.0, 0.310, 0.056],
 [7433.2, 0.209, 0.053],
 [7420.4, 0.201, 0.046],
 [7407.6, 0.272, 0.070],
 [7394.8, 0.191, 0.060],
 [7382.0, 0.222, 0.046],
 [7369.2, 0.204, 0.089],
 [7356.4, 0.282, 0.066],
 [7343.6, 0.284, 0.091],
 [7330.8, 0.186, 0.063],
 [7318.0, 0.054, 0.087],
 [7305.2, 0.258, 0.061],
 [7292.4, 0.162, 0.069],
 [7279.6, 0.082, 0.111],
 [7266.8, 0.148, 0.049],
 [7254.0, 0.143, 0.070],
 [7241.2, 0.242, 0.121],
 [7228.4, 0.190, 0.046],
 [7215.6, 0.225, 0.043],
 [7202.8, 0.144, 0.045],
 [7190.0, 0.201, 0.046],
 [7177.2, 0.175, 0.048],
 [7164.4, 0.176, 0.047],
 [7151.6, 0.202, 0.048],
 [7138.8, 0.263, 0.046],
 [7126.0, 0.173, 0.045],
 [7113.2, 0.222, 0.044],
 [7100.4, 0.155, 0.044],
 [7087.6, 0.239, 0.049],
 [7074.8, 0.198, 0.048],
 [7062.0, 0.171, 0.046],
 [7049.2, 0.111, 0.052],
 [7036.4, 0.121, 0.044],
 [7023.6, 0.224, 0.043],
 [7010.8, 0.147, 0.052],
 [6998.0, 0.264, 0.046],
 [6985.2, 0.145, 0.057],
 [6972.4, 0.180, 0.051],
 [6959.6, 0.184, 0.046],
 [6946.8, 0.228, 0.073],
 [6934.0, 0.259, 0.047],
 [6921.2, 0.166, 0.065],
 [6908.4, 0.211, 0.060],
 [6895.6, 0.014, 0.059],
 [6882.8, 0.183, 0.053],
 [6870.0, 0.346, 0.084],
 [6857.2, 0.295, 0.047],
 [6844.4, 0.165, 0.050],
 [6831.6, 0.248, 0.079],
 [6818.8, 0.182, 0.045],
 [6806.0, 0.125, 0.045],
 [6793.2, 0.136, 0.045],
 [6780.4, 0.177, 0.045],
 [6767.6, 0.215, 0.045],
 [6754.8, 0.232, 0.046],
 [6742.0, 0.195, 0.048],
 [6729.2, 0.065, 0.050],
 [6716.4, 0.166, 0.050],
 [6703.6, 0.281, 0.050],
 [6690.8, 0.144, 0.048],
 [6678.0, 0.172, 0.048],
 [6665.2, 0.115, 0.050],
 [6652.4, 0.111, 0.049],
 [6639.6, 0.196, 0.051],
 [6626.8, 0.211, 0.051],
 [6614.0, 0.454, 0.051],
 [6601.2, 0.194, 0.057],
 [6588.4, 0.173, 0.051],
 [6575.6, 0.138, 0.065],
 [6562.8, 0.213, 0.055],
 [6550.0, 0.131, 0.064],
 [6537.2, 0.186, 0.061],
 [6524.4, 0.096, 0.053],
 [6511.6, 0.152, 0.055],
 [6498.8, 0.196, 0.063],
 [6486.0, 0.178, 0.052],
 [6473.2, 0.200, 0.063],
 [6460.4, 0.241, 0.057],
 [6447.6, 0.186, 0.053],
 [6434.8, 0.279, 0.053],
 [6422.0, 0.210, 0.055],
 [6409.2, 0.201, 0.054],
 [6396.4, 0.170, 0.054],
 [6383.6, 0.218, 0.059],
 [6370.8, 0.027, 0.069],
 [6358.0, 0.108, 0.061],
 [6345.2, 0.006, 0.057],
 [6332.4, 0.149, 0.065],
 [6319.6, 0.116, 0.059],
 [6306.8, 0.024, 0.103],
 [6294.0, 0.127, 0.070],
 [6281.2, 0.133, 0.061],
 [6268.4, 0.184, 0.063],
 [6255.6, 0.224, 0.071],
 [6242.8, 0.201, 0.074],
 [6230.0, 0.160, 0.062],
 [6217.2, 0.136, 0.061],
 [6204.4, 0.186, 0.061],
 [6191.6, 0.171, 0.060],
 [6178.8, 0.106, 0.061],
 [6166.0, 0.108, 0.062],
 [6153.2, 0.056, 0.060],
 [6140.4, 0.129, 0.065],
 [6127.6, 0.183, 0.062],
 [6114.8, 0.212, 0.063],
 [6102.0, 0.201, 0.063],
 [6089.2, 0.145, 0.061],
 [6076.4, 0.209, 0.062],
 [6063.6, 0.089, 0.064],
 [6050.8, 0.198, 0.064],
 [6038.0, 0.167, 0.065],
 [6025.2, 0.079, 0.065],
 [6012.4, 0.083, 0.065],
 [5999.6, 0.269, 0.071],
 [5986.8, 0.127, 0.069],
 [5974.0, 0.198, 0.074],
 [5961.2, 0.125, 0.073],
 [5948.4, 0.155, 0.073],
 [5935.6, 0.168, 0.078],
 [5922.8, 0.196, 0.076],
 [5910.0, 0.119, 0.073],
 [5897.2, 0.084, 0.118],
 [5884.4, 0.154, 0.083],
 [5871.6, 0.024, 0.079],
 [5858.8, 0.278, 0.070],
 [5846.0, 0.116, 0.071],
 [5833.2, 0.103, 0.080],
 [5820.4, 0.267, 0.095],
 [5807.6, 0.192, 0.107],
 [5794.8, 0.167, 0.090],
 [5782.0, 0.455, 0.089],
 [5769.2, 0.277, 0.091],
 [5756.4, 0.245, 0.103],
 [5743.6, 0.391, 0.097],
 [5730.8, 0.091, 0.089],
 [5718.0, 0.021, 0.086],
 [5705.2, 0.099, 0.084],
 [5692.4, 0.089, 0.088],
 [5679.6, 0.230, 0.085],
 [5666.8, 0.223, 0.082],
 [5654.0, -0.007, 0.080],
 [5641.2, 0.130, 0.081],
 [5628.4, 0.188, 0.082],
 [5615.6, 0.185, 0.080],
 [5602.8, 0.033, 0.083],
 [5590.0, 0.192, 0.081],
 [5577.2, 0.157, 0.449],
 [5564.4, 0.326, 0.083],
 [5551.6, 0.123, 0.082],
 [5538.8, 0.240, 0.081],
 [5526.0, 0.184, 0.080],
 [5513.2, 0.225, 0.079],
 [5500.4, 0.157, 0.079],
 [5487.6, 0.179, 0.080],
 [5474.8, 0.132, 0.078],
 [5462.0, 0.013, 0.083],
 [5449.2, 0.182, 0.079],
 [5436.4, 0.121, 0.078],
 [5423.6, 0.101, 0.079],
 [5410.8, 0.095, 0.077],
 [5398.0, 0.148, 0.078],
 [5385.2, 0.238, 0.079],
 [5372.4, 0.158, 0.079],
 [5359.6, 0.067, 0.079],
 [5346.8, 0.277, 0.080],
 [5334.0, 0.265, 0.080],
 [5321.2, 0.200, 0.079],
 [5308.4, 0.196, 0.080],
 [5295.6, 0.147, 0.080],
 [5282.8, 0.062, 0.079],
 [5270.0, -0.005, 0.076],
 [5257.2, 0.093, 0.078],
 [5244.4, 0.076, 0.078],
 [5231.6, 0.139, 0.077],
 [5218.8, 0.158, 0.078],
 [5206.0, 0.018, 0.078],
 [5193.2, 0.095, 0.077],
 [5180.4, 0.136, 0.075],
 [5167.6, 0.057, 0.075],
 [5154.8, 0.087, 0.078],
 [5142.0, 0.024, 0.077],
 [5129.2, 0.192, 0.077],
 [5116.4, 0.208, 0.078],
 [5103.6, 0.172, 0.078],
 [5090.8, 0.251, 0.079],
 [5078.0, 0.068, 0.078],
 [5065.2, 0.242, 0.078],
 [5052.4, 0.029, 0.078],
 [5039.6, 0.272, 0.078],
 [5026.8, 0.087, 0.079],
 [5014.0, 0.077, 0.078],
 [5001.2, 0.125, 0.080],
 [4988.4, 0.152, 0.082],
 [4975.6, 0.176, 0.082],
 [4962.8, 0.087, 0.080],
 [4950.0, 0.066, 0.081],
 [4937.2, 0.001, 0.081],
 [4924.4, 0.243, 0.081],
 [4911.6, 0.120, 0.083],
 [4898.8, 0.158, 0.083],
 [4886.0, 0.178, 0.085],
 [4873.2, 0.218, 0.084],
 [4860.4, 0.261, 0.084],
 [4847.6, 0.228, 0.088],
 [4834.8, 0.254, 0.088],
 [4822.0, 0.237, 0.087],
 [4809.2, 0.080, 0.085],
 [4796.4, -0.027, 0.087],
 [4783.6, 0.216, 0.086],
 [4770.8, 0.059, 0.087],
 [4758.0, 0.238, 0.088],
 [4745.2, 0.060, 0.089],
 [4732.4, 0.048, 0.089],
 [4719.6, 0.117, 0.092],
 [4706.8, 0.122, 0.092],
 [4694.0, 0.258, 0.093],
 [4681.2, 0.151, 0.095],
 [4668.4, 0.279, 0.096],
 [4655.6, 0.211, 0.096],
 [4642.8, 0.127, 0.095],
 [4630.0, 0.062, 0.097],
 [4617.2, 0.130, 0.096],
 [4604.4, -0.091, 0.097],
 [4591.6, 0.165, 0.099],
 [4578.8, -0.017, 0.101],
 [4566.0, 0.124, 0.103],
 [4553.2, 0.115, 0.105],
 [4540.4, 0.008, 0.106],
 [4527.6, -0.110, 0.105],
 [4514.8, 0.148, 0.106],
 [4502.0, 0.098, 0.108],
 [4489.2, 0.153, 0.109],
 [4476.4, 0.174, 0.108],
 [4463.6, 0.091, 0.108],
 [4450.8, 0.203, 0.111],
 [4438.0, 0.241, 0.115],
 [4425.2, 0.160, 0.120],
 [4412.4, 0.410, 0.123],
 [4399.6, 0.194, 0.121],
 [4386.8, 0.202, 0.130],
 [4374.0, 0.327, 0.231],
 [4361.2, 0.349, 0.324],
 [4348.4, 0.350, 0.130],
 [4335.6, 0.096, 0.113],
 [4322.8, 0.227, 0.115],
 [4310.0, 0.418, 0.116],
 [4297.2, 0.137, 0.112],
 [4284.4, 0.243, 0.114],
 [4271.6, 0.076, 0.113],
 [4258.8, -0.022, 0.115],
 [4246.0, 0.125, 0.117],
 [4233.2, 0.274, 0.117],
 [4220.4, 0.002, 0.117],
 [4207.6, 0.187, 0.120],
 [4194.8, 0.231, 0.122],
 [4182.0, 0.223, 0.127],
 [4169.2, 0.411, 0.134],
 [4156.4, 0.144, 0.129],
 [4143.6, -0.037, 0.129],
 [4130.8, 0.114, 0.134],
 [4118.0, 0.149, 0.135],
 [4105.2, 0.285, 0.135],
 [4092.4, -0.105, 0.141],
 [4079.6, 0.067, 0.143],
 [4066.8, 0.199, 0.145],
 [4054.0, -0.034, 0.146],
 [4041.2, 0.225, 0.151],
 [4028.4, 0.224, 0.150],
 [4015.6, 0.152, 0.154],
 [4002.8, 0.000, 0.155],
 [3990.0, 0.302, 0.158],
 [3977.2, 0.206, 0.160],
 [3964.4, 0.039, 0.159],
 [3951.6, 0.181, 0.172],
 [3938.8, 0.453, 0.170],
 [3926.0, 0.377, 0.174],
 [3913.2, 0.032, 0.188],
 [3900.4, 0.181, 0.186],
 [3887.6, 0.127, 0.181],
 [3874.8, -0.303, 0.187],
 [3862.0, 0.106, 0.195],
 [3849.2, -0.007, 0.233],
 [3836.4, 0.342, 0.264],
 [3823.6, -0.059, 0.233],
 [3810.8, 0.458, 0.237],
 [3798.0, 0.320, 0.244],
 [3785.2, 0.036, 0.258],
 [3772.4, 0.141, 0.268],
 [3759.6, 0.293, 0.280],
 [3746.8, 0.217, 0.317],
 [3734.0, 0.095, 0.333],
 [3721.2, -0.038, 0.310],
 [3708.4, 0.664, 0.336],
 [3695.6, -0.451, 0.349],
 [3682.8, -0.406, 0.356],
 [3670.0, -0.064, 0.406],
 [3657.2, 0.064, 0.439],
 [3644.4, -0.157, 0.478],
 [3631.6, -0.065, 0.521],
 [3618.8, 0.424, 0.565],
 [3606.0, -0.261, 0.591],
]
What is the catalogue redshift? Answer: 0.77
